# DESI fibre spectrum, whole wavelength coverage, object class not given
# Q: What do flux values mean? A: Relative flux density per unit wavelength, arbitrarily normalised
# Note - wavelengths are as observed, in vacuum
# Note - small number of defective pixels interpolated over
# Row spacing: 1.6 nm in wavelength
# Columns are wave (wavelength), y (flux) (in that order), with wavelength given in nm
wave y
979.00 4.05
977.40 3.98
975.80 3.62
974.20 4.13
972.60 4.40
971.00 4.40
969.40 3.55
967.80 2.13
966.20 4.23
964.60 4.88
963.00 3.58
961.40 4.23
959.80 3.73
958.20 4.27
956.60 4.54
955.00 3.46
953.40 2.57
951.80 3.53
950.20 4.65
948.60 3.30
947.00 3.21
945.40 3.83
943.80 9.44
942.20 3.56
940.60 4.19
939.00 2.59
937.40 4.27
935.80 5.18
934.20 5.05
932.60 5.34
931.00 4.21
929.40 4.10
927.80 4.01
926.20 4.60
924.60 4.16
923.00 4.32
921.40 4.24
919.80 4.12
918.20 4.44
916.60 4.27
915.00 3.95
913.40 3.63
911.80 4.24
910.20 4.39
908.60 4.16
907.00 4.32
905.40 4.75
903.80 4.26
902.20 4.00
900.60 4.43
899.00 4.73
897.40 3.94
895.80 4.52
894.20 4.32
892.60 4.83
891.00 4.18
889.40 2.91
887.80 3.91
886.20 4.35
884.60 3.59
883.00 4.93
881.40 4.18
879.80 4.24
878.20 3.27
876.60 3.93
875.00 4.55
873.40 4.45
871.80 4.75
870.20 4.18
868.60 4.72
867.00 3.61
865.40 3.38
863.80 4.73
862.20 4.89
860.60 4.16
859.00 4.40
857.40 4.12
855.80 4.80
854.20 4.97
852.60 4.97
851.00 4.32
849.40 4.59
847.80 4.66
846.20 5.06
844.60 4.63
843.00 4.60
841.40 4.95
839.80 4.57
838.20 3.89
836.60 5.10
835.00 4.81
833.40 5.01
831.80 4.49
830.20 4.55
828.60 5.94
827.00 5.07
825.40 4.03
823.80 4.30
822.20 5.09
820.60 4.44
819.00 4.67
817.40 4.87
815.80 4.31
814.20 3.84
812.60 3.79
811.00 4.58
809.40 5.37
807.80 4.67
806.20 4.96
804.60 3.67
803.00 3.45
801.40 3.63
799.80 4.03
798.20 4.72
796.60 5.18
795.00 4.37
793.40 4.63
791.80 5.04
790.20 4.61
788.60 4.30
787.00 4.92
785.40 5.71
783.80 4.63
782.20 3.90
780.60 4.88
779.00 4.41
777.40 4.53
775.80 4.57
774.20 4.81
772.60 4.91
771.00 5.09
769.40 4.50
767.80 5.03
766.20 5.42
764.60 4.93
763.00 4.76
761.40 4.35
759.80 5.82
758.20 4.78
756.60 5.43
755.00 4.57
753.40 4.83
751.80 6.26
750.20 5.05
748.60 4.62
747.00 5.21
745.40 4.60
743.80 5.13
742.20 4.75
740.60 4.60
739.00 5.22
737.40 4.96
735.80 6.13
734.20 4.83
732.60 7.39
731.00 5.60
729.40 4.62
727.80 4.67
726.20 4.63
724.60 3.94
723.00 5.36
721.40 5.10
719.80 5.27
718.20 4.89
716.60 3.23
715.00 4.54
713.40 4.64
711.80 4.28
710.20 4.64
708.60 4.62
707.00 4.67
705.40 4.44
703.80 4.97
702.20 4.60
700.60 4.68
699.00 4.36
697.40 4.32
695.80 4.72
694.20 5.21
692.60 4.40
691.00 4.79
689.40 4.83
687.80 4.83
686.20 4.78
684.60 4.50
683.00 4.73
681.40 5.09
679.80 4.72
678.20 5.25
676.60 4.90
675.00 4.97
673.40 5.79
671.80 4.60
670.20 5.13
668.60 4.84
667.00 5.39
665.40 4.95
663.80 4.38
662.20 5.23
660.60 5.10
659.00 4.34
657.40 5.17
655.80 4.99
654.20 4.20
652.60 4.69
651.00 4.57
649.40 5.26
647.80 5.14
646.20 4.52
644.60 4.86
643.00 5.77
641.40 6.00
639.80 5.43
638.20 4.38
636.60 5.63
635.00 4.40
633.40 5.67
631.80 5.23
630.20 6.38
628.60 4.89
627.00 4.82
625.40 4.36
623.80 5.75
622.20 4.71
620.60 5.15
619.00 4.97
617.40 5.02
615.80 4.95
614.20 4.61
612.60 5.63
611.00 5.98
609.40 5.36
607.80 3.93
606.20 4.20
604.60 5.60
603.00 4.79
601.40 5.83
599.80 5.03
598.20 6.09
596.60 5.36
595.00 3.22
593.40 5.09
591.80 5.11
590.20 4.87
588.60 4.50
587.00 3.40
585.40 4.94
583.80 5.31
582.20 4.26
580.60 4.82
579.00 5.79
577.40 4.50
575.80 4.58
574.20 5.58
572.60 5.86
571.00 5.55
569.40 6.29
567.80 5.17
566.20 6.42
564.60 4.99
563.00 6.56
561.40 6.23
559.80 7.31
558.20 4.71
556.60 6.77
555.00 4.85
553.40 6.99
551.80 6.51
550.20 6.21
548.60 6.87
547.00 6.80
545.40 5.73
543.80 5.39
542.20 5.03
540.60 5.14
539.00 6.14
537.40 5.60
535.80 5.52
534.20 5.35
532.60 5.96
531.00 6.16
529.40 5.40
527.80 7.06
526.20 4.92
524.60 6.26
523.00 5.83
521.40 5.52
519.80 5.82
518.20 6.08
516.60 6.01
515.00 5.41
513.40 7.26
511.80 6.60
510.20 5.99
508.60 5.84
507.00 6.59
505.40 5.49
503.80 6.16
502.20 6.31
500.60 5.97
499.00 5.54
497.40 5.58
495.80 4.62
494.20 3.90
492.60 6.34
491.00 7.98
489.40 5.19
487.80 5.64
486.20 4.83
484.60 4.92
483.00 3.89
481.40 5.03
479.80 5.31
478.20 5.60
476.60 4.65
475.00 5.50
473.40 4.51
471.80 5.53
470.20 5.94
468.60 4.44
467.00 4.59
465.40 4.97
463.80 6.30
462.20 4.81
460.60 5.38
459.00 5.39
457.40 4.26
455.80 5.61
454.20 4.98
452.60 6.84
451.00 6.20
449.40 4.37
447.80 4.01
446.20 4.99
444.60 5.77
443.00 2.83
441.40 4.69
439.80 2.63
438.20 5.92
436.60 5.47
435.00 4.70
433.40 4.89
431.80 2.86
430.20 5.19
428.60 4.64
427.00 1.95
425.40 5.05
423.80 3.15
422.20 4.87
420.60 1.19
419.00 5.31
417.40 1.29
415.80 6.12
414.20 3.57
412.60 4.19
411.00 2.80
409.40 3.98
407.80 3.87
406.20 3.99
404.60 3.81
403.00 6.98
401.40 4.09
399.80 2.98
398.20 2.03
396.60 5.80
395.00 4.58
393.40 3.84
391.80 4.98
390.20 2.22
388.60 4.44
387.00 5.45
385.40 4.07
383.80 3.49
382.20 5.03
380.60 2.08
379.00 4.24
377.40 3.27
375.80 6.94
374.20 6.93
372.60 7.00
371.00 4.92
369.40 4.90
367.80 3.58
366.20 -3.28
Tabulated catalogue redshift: 0.117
